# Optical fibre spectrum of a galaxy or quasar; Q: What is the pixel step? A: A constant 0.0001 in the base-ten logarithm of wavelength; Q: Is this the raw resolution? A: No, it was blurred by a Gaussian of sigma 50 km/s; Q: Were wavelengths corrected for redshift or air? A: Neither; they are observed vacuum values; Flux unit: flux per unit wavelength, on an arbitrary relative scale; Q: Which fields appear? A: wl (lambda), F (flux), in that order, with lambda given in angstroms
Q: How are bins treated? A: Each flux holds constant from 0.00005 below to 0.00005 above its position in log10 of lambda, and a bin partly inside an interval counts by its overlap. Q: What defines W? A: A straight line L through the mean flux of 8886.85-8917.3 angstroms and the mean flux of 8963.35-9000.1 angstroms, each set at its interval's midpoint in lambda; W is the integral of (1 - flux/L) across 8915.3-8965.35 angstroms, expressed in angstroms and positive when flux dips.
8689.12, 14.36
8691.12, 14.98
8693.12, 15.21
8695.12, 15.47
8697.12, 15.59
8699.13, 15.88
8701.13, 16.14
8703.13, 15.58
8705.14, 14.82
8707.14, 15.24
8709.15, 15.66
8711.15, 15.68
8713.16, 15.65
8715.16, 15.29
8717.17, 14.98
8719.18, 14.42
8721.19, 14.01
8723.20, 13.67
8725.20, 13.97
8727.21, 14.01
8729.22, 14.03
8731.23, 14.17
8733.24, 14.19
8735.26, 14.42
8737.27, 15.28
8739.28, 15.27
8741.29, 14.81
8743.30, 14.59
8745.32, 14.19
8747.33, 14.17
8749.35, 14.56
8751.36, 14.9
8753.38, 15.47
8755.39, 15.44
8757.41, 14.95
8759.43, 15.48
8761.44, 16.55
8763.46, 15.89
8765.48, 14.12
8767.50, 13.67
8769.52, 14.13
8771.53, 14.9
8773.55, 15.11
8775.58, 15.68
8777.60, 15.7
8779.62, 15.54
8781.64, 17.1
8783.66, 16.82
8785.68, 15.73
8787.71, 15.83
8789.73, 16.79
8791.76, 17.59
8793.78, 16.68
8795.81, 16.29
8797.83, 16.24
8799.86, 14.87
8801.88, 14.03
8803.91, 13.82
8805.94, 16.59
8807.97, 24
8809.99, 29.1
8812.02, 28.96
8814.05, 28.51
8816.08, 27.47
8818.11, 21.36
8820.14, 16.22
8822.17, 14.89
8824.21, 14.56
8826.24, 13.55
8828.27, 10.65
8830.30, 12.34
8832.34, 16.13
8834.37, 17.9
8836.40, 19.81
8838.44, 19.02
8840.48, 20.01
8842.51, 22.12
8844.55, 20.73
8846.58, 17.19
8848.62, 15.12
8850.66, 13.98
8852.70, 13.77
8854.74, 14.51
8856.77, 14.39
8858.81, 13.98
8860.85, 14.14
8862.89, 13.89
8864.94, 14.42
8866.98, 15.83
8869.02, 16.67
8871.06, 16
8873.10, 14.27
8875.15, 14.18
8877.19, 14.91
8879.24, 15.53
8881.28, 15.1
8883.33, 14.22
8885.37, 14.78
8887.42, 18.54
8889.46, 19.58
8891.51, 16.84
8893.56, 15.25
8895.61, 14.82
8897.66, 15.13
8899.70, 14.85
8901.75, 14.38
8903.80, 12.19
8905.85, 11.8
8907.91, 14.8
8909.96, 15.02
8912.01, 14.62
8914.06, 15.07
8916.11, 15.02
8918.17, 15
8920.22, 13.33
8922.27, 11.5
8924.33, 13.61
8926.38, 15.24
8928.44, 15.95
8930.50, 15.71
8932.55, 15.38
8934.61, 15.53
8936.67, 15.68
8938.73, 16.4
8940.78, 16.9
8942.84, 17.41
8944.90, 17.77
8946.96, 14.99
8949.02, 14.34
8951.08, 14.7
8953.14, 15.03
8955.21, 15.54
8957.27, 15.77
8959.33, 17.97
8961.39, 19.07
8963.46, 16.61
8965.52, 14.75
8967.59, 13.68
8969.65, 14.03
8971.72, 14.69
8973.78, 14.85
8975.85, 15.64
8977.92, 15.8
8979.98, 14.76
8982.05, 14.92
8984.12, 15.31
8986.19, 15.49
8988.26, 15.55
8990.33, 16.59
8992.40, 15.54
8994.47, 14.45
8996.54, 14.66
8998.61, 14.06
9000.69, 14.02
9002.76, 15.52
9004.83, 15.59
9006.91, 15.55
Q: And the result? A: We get -1.7 angstroms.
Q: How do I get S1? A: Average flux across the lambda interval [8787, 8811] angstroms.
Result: 17.7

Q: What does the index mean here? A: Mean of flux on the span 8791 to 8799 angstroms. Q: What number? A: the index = 16.6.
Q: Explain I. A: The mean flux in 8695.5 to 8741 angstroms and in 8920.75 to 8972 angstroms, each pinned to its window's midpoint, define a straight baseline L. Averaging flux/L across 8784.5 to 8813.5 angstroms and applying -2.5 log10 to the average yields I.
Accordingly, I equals -0.22 mag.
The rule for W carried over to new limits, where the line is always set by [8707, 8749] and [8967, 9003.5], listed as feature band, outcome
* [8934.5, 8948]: -1.37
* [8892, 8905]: 0.32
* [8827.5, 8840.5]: -1.42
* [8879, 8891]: -1.22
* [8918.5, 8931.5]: 0.56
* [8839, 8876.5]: -2.69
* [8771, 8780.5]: -0.46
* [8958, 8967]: -1.16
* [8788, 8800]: -1.43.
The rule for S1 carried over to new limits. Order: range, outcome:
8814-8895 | 16.4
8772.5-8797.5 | 16.2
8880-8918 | 15.1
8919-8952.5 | 15.3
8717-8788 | 14.9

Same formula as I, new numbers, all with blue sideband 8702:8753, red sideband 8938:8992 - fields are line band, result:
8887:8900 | -0.07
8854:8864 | 0.08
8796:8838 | -0.22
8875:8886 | 0.04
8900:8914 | 0.11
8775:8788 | -0.08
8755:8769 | -0.02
